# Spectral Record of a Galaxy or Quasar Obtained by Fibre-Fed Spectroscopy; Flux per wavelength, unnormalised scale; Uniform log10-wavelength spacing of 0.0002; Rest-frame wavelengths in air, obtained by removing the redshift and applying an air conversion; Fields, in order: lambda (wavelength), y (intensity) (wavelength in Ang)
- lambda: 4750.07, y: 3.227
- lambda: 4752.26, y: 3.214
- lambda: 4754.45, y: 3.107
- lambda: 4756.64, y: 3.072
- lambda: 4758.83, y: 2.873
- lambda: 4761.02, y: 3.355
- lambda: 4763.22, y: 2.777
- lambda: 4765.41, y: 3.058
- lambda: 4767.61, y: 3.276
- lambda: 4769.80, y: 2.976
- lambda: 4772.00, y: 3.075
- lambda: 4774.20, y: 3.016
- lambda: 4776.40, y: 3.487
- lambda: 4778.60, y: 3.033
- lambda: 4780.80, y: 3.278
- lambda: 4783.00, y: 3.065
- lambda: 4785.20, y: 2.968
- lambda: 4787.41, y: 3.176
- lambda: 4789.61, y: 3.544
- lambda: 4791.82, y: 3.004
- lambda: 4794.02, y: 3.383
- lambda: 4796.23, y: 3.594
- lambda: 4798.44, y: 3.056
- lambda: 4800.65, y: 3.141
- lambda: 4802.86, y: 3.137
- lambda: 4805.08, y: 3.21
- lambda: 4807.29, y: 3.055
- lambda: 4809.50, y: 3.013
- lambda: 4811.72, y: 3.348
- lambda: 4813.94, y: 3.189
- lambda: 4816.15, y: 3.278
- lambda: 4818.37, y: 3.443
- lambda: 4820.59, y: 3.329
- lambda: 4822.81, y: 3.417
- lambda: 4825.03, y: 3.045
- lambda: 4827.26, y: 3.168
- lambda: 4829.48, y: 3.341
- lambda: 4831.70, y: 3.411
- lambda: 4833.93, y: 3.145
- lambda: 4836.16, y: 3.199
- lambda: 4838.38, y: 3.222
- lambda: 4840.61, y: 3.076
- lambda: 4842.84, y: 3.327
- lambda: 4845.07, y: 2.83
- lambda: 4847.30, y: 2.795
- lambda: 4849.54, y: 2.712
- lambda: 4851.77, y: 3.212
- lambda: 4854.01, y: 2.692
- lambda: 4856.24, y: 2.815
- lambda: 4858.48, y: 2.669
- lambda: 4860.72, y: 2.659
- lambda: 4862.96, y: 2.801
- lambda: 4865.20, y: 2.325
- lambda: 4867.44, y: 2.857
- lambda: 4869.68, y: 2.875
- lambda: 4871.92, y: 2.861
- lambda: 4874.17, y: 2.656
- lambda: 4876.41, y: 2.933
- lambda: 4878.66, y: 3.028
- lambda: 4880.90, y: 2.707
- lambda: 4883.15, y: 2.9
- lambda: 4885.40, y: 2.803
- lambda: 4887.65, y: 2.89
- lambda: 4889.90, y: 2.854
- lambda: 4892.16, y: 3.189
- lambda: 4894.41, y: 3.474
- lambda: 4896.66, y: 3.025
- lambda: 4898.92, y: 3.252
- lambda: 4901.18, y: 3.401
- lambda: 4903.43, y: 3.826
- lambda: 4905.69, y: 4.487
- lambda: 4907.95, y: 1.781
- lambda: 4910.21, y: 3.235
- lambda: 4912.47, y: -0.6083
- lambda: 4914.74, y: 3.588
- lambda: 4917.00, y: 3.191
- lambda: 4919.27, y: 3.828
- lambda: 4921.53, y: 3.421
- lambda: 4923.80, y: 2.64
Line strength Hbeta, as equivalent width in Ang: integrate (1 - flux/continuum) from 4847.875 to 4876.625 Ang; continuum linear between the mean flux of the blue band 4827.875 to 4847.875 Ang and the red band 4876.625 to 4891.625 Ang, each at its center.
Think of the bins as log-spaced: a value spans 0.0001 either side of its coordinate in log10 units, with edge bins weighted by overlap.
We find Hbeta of 2.3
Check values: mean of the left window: 3.16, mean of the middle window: 2.77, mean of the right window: 2.88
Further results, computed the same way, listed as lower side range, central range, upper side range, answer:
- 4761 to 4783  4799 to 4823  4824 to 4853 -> -0.83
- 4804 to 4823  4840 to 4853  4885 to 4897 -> 0.74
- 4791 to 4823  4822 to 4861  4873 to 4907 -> 1.92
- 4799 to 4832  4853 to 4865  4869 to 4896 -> 1.35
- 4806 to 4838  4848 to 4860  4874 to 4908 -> 1.41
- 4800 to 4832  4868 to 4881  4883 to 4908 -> 1.50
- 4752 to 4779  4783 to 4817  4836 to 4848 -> -1.24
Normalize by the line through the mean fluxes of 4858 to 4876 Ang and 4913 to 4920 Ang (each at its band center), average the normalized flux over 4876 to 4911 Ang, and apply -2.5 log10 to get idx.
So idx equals -0.06 mag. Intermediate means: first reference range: 2.72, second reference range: 3.16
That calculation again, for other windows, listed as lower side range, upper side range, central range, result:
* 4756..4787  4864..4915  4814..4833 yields -0.10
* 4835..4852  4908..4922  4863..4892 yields 0.02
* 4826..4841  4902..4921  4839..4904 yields 0.05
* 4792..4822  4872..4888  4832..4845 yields -0.04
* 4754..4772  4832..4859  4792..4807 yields -0.07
